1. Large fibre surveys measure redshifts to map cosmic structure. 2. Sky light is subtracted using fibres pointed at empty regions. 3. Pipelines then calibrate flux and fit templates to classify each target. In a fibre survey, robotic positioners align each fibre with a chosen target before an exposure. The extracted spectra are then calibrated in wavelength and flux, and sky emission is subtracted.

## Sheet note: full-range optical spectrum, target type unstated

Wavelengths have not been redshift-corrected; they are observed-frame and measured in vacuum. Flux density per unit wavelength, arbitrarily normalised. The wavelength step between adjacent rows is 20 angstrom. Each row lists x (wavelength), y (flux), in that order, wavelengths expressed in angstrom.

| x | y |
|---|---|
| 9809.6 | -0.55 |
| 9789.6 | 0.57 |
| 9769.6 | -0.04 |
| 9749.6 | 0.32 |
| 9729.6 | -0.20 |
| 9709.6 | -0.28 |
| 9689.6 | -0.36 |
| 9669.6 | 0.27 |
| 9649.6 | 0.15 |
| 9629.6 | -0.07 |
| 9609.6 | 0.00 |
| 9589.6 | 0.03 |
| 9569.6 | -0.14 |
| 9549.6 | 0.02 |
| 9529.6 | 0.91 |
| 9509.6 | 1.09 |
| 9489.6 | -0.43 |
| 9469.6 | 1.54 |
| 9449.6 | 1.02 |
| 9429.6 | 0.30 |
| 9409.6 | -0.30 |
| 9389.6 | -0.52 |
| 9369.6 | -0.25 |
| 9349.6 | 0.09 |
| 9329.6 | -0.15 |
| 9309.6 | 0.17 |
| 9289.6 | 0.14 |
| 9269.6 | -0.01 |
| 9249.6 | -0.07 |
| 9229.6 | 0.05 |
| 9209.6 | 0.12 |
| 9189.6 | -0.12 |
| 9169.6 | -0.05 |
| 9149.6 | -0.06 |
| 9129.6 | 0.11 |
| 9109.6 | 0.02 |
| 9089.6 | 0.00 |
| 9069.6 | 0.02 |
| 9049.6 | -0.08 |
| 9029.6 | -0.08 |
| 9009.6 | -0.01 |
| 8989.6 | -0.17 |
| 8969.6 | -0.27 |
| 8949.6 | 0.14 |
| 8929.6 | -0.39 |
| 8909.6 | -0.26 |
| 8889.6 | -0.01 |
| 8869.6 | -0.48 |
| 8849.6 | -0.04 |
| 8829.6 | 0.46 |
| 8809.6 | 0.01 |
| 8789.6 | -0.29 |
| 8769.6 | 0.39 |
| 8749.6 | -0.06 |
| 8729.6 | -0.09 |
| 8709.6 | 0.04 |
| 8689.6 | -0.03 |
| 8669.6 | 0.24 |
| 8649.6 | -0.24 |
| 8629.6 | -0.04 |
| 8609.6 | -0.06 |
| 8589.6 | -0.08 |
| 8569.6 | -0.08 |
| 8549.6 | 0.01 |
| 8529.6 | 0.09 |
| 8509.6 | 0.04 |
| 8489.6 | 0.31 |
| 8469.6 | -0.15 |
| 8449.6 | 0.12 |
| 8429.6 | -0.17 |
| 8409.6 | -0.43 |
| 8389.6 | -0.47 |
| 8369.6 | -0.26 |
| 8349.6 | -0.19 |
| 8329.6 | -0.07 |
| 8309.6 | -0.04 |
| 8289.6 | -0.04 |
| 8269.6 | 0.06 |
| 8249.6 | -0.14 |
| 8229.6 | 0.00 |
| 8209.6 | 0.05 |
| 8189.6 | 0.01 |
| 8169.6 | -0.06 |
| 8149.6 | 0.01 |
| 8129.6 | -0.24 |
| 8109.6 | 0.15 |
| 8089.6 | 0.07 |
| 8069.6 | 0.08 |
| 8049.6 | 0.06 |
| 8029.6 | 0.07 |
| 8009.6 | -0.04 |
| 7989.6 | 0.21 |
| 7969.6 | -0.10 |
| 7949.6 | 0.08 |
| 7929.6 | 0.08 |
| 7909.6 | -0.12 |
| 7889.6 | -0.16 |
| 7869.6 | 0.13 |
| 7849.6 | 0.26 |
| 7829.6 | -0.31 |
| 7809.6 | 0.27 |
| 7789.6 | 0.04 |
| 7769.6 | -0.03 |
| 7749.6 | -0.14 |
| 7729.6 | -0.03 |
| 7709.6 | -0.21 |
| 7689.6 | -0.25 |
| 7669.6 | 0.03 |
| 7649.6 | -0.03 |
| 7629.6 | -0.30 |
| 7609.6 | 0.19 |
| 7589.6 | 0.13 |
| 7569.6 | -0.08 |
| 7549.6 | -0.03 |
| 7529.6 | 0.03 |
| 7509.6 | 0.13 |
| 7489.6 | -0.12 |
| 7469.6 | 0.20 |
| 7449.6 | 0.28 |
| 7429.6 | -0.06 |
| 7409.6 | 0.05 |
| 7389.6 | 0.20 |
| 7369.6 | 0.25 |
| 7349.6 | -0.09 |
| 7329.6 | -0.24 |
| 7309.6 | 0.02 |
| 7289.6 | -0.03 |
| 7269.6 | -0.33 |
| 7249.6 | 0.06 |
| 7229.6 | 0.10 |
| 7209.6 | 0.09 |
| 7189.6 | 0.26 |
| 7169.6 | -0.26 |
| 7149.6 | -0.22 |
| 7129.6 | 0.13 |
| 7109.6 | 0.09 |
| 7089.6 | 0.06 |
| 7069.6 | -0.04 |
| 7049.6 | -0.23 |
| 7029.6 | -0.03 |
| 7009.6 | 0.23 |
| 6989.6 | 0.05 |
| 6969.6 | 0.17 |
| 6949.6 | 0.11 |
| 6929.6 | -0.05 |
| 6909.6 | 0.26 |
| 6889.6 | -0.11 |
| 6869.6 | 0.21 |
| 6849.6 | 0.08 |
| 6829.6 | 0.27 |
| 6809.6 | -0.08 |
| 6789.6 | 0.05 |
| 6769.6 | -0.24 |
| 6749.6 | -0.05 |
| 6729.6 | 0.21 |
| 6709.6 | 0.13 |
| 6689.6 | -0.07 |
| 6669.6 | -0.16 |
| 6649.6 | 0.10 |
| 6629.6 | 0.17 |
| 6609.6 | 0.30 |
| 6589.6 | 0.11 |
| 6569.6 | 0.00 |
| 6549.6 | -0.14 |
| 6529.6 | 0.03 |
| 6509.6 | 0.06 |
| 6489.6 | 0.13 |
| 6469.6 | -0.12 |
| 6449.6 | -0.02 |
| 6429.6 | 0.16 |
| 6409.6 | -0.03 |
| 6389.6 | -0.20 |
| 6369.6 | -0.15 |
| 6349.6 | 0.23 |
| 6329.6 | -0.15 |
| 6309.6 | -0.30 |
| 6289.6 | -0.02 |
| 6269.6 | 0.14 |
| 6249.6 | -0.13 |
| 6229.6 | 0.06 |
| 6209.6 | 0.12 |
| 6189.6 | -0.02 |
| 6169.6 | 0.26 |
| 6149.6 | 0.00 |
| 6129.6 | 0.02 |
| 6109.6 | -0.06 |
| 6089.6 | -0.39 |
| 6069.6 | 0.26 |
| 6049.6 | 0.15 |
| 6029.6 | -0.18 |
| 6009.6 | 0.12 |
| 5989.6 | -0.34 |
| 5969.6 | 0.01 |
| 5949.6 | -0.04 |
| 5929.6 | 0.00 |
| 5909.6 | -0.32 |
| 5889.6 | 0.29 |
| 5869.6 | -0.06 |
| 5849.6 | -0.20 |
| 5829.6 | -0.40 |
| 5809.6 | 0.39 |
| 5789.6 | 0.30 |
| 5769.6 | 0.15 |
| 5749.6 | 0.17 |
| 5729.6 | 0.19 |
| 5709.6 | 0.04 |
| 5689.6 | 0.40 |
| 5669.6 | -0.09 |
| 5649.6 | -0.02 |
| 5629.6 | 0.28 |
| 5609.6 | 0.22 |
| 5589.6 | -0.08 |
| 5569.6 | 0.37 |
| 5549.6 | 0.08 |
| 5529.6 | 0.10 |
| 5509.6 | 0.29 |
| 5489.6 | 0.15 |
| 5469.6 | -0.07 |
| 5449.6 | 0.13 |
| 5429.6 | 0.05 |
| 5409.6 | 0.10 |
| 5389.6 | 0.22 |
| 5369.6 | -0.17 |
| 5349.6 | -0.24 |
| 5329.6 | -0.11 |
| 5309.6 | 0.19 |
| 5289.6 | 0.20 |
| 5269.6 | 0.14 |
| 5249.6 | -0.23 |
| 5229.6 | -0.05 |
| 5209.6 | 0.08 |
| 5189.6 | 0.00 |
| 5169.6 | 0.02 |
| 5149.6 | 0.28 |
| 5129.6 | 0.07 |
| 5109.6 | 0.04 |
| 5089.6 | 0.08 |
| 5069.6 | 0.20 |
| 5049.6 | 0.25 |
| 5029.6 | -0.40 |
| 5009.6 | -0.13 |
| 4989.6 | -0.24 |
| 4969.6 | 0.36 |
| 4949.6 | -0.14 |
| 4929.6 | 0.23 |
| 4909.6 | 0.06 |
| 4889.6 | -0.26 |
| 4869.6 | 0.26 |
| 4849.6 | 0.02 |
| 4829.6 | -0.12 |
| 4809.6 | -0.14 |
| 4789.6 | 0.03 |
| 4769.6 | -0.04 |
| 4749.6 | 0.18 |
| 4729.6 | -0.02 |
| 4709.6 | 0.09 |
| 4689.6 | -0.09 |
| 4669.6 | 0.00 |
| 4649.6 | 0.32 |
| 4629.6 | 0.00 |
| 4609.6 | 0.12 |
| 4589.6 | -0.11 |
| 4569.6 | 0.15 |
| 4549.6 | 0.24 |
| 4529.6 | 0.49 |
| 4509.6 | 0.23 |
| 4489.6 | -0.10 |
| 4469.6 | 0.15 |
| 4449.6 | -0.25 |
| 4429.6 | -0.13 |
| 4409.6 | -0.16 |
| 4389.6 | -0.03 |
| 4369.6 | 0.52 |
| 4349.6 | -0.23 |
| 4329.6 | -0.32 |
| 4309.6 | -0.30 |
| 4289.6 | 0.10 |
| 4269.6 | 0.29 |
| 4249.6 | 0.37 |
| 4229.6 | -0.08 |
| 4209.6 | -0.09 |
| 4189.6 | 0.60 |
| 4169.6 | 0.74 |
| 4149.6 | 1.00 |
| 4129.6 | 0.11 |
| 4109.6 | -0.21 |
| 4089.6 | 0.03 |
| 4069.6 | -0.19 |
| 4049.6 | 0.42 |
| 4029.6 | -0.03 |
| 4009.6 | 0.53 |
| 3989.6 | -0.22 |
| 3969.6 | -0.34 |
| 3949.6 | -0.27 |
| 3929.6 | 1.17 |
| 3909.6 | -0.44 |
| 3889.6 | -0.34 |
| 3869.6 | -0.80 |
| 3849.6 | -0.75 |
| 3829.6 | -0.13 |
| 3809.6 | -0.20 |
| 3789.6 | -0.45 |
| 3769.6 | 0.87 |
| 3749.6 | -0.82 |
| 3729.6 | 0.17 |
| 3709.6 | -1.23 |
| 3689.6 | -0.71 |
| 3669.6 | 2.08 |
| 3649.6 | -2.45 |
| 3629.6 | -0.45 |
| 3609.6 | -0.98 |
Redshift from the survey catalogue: 0.10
